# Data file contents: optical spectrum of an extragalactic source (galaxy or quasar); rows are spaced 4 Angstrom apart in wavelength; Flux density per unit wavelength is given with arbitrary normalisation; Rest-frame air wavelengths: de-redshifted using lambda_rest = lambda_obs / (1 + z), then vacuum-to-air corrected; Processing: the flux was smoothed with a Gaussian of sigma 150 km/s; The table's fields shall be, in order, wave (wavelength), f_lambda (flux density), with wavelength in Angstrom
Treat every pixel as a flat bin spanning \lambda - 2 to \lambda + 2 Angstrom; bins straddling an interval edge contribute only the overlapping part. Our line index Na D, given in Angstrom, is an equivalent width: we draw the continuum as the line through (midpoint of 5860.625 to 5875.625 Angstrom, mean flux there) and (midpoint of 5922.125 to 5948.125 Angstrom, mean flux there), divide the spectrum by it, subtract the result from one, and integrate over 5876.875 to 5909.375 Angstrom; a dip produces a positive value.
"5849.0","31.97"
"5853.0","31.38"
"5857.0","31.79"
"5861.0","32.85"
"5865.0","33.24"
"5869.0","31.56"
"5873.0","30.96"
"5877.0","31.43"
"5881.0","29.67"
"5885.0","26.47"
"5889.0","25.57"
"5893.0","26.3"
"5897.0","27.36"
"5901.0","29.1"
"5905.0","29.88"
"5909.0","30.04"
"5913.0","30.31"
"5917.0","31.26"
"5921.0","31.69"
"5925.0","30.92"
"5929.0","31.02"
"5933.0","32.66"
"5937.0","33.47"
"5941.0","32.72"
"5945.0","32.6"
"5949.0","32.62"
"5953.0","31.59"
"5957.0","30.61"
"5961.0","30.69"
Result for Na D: 4.0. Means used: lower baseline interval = 32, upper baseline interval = 32.2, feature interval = 28.2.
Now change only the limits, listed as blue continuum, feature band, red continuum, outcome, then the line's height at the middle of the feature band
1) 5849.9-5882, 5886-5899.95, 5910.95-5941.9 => 2.2 Angstrom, 31.7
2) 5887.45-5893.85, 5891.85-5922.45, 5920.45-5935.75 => -1.2 Angstrom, 28.4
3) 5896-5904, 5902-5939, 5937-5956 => -1.2 Angstrom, 30.2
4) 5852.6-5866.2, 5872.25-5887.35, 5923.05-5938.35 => 1.3 Angstrom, 32.3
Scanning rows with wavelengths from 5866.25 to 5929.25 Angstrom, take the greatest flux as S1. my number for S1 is 31.69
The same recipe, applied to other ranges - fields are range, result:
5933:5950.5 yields 33.47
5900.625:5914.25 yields 30.31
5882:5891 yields 26.47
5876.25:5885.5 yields 31.43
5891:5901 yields 29.1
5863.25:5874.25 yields 33.24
